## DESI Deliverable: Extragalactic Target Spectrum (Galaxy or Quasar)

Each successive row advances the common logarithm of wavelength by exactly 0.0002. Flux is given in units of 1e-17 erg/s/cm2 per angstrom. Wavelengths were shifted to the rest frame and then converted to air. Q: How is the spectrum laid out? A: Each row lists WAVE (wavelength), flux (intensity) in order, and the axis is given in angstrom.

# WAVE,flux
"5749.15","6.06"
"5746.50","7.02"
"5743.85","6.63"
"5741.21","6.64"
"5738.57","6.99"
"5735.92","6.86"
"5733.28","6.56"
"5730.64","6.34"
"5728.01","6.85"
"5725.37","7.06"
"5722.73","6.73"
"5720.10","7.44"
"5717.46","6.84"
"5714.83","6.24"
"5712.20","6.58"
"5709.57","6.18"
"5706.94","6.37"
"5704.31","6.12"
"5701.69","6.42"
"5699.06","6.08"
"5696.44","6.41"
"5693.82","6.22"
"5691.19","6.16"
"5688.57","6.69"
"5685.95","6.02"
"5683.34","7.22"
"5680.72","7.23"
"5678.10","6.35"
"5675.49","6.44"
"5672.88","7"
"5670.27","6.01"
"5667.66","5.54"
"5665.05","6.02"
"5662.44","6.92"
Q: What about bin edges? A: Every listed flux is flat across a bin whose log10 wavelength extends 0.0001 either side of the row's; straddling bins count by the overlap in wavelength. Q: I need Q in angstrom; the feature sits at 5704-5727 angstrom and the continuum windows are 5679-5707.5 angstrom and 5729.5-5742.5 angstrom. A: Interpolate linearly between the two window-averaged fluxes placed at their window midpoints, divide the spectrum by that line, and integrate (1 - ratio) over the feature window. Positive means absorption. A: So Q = -0.3 angstrom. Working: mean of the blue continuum 6.45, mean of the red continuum 6.68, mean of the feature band 6.64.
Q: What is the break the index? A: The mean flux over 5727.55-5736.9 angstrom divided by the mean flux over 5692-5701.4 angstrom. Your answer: 1.06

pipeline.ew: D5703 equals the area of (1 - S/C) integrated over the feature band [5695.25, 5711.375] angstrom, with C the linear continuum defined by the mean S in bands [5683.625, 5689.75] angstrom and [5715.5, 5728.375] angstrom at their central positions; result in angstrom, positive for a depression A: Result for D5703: 1.1 angstrom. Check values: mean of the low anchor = 6.5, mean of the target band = 6.27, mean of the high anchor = 6.95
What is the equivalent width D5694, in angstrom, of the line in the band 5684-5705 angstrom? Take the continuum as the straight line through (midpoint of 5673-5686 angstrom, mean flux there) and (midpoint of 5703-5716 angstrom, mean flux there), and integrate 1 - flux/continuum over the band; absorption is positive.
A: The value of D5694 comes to 0.7 angstrom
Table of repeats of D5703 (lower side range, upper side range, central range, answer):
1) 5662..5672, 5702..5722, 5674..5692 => -1.0 angstrom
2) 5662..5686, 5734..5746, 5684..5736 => 1.1 angstrom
